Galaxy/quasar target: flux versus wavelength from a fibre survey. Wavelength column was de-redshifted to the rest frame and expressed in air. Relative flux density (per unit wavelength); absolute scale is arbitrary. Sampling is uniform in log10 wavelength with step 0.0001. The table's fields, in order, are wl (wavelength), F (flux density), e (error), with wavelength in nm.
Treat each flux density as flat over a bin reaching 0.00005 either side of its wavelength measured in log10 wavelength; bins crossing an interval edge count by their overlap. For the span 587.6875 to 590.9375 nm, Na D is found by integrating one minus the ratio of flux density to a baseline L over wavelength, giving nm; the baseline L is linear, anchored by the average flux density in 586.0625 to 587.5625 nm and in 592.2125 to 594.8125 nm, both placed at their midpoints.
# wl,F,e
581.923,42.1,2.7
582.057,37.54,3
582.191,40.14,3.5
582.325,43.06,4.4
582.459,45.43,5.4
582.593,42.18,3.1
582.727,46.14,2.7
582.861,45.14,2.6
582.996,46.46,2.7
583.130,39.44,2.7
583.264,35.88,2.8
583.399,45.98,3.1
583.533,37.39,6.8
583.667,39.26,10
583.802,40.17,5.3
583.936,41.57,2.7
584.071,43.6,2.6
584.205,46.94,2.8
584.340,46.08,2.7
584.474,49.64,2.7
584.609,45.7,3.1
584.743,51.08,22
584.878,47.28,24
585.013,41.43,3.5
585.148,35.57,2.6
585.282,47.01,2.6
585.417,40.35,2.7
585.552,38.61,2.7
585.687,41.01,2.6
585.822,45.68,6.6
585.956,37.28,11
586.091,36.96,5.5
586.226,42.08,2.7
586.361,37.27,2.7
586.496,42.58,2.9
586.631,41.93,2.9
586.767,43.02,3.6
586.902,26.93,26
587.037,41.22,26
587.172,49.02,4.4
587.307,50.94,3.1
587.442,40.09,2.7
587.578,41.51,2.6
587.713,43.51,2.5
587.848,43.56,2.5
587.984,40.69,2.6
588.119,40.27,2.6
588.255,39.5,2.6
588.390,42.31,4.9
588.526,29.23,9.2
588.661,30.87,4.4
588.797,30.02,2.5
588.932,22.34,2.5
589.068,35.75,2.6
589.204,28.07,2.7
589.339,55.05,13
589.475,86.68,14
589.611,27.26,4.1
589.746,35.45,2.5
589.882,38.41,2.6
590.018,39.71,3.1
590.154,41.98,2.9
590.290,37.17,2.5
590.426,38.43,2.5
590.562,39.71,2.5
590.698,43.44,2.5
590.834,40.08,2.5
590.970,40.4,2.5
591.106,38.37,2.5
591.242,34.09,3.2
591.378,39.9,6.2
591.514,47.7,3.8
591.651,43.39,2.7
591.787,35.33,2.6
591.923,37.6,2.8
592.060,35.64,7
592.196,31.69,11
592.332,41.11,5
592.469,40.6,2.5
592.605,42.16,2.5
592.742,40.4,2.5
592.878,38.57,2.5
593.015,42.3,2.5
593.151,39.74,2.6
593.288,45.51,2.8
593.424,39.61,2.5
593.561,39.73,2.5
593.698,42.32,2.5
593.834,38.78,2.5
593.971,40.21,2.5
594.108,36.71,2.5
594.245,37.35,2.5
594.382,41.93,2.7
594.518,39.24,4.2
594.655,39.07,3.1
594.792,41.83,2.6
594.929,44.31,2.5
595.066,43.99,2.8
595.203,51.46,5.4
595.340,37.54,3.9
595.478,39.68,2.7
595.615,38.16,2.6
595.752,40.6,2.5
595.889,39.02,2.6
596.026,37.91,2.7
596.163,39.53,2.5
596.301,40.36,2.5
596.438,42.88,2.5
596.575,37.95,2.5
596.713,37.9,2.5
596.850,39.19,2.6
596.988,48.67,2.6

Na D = 0.10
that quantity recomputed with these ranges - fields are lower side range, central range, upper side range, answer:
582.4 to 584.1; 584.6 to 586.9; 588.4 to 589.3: -0.267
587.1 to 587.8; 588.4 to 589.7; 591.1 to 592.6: 0.126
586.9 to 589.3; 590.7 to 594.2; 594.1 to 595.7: 0.023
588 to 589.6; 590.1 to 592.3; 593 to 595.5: 0.065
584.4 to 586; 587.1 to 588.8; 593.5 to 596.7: 0.086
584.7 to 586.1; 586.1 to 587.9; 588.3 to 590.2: -0.043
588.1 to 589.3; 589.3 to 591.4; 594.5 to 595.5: -0.384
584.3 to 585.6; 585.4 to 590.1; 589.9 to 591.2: 0.208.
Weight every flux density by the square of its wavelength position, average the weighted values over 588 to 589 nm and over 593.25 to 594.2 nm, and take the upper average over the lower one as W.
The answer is 1.21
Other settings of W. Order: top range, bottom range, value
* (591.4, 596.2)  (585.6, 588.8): 1.03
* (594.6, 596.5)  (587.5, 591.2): 1.06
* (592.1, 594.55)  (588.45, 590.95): 1.04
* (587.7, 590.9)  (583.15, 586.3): 0.95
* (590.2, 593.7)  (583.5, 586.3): 0.95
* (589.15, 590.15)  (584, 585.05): 0.97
